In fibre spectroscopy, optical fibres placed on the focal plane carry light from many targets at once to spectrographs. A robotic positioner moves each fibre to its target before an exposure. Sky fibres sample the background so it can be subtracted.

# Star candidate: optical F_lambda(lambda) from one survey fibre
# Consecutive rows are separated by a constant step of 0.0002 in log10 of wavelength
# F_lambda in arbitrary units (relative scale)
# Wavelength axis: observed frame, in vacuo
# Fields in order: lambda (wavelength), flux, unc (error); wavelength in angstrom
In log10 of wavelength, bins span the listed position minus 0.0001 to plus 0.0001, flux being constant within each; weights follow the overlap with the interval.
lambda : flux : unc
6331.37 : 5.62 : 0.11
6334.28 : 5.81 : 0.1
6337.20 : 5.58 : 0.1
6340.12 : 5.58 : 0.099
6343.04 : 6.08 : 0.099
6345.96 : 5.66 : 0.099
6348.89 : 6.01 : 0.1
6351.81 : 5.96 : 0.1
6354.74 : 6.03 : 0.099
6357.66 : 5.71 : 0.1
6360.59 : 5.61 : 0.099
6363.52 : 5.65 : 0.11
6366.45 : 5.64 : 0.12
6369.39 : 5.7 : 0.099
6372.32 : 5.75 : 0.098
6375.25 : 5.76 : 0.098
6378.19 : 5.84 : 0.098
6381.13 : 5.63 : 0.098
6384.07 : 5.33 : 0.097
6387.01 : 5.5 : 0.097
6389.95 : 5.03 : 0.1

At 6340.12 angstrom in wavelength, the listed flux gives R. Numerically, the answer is 5.58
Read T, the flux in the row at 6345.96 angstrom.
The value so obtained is 5.66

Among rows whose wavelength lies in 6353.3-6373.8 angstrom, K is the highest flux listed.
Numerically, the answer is 6.03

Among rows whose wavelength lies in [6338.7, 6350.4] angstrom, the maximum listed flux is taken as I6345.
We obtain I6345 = 6.08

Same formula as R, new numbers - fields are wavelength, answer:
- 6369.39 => 5.7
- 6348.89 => 6.01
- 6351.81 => 5.96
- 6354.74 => 6.03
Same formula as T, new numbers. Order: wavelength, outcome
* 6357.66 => 5.71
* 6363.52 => 5.65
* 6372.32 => 5.75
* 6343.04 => 6.08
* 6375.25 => 5.76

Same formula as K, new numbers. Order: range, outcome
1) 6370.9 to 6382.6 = 5.84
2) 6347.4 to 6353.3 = 6.01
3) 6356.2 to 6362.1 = 5.71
